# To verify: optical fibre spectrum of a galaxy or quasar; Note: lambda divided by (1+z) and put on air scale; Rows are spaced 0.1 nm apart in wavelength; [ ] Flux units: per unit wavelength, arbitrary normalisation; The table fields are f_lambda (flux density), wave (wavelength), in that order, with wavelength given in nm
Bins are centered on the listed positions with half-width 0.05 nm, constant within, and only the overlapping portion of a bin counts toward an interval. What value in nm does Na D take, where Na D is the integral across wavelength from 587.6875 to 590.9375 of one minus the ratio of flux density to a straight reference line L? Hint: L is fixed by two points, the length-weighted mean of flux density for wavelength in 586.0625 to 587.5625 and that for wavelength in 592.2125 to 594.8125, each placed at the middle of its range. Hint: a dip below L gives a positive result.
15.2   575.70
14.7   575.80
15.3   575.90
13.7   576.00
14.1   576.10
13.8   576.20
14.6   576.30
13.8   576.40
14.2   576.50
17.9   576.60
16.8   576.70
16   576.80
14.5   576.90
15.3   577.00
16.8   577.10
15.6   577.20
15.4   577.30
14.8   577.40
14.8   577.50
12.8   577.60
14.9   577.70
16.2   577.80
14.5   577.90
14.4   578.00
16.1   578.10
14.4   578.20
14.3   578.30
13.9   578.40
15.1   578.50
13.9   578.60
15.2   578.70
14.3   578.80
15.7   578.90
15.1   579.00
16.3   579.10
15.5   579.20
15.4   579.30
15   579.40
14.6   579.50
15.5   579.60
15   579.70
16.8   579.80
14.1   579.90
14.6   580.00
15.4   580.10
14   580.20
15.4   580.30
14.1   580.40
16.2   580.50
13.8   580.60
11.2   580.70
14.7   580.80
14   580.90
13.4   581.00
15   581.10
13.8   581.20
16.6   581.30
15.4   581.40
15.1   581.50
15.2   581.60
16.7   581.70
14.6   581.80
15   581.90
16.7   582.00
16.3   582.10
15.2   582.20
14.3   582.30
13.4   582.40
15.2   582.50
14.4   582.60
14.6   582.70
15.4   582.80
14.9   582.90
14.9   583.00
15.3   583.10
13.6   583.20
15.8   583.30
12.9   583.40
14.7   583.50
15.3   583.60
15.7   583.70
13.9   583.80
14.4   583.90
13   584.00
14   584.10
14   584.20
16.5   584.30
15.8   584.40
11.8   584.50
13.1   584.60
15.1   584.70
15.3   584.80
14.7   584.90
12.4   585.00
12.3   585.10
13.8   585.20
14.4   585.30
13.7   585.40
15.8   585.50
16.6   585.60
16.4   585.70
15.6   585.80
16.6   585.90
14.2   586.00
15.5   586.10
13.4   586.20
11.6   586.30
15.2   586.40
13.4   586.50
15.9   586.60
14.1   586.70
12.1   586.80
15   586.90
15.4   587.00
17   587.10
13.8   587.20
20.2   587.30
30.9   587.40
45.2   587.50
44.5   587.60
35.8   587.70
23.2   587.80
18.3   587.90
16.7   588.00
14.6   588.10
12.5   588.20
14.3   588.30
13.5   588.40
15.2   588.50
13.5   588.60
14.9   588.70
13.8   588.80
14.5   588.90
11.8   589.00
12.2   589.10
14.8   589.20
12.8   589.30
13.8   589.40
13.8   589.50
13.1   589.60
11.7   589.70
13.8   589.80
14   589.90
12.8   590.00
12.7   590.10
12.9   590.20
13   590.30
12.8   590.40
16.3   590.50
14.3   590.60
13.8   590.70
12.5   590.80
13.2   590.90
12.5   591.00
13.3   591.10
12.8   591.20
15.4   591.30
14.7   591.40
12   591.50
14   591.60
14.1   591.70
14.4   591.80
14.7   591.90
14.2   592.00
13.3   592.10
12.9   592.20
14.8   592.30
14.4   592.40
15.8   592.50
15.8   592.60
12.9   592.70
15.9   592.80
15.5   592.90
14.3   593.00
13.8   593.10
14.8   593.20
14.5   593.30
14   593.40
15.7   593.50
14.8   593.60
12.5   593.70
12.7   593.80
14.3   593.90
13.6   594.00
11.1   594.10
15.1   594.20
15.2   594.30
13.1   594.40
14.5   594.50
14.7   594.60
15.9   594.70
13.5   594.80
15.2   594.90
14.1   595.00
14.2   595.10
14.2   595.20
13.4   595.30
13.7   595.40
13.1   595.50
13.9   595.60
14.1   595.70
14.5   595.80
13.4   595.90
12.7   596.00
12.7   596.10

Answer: 0.438 nm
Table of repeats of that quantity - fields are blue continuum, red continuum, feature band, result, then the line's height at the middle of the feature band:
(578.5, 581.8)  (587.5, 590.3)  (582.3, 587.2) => 0.39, 15.8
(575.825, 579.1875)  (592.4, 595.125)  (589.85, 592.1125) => 0.13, 14.5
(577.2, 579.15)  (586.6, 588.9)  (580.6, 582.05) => 0.14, 16.4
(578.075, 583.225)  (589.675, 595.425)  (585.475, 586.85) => -0.02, 14.5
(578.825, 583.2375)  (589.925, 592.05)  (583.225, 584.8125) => 0.01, 14.6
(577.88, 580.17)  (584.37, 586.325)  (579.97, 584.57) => 0.00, 14.7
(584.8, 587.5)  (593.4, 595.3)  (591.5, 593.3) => 0.02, 14.5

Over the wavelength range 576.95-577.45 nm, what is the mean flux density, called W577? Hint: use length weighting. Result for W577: 15.6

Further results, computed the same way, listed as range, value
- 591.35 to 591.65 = 13.6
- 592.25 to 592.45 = 14.6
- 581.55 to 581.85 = 15.5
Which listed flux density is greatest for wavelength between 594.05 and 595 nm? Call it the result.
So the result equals 15.9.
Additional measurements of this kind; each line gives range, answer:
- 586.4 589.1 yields 45.2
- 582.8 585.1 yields 16.5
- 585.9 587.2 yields 17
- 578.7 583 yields 16.8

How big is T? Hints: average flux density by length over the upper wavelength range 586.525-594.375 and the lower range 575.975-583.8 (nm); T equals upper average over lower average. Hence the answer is 1.0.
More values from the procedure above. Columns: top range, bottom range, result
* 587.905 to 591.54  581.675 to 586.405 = 0.93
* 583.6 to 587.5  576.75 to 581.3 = 1.04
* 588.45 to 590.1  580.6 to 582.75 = 0.91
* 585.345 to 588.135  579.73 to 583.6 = 1.28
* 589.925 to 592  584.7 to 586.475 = 0.94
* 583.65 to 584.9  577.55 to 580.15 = 0.96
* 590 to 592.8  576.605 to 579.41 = 0.91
